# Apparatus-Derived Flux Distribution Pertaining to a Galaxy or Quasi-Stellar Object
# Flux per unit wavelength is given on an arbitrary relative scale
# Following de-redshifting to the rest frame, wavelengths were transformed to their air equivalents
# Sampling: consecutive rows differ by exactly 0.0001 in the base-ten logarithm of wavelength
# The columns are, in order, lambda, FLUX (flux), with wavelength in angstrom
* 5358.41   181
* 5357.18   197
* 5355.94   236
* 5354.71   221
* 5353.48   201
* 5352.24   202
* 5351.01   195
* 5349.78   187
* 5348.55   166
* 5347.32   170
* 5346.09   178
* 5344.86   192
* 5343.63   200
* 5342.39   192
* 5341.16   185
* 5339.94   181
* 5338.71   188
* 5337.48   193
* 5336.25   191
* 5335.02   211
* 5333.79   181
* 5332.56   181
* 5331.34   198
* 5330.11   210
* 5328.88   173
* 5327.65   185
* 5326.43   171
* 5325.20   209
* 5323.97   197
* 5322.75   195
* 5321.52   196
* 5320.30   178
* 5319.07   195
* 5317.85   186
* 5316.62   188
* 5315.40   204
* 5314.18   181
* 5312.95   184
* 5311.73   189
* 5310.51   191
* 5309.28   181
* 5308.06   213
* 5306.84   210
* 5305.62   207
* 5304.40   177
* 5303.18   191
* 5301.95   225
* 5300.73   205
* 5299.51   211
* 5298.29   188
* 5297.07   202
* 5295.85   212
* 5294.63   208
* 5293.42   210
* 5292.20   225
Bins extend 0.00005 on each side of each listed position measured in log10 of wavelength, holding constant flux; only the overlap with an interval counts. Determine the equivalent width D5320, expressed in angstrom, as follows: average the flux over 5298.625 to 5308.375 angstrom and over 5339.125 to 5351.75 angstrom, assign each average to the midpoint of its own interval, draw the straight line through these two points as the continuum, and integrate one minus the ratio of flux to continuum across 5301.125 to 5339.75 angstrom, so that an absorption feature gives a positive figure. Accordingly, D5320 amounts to 0.7 angstrom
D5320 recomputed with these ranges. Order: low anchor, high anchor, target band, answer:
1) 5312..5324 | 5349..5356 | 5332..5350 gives 1.2 angstrom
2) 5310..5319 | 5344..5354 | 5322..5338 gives -0.3 angstrom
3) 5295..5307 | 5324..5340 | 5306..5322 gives 0.4 angstrom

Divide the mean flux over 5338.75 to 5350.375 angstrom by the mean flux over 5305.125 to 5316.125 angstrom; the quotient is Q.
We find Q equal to 0.9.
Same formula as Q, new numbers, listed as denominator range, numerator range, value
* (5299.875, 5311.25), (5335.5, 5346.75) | 0.95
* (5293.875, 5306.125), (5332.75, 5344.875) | 0.94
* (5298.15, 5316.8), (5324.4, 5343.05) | 0.96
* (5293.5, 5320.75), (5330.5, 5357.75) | 0.98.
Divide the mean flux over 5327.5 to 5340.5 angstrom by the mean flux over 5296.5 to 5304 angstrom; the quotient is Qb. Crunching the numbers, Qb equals 0.94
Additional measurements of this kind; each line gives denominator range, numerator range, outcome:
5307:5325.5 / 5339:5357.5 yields 1.00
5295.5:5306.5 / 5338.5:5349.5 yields 0.91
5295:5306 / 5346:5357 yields 0.97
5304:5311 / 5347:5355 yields 0.97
